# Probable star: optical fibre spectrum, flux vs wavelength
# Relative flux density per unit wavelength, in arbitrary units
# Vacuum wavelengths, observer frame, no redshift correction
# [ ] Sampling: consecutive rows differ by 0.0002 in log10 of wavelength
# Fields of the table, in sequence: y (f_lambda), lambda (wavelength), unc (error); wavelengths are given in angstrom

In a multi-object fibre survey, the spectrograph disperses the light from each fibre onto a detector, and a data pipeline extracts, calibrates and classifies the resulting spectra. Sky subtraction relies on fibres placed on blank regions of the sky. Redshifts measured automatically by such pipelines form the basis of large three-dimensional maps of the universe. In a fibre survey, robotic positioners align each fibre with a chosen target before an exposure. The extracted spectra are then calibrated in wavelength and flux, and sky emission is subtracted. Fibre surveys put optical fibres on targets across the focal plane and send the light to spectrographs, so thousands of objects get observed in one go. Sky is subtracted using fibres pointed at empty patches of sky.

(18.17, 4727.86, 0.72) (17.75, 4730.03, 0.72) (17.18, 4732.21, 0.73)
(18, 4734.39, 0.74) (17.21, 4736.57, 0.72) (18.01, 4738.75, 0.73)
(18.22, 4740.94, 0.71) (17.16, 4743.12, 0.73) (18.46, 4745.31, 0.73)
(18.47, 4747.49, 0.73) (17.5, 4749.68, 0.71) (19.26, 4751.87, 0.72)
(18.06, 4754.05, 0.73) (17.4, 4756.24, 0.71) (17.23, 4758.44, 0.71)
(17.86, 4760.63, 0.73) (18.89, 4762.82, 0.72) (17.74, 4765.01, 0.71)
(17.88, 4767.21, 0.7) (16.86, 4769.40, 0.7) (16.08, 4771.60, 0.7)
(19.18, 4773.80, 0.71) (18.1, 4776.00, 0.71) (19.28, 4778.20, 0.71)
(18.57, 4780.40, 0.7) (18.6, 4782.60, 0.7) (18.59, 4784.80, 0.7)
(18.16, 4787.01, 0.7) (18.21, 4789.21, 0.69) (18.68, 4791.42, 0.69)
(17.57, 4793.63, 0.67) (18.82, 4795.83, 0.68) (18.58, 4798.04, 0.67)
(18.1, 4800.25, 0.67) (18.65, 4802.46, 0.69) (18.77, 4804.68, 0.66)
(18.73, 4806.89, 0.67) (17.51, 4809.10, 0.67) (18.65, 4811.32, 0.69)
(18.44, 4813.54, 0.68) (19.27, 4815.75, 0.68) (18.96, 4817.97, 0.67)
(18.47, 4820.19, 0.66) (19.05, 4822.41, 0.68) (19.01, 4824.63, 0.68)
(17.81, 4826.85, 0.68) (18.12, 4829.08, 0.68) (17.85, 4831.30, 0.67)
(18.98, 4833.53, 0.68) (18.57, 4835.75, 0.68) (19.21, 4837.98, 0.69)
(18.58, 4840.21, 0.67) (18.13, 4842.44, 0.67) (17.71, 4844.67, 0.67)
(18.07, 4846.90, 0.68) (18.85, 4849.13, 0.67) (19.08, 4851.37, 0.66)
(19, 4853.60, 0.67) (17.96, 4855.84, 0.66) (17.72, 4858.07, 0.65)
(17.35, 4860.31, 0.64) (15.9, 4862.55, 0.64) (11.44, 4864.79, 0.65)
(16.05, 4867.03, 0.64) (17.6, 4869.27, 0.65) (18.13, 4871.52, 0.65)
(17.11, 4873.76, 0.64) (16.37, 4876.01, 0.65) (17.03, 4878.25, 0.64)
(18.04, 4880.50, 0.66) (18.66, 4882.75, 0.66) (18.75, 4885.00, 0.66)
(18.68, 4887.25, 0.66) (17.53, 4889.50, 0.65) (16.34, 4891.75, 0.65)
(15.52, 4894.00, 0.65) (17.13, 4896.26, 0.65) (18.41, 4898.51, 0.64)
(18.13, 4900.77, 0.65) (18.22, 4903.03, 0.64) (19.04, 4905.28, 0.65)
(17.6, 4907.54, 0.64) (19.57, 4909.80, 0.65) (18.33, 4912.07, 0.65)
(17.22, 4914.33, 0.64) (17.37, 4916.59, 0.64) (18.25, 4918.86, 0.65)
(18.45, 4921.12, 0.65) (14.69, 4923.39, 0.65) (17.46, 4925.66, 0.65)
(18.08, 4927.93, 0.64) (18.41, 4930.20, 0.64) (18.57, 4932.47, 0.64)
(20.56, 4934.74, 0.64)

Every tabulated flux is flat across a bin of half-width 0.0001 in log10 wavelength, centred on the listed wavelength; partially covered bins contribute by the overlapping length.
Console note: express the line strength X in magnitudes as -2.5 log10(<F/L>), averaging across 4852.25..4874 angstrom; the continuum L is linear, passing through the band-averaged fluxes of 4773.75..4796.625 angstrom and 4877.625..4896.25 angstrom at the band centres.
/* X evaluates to 0.06 mag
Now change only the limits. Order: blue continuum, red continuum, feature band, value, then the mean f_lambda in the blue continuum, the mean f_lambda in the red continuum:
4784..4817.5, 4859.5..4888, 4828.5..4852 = -0.05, 18.5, 17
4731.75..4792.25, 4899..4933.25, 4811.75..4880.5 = 0.01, 18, 18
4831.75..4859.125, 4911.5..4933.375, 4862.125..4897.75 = 0.07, 18.5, 17.7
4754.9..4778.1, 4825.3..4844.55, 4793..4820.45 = -0.02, 17.8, 18.4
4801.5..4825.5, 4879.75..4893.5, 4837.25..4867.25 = 0.05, 18.7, 17.9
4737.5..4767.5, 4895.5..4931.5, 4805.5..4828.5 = -0.04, 18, 17.9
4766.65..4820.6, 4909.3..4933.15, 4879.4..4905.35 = 0.01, 18.4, 17.8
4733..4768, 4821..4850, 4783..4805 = -0.01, 18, 18.5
